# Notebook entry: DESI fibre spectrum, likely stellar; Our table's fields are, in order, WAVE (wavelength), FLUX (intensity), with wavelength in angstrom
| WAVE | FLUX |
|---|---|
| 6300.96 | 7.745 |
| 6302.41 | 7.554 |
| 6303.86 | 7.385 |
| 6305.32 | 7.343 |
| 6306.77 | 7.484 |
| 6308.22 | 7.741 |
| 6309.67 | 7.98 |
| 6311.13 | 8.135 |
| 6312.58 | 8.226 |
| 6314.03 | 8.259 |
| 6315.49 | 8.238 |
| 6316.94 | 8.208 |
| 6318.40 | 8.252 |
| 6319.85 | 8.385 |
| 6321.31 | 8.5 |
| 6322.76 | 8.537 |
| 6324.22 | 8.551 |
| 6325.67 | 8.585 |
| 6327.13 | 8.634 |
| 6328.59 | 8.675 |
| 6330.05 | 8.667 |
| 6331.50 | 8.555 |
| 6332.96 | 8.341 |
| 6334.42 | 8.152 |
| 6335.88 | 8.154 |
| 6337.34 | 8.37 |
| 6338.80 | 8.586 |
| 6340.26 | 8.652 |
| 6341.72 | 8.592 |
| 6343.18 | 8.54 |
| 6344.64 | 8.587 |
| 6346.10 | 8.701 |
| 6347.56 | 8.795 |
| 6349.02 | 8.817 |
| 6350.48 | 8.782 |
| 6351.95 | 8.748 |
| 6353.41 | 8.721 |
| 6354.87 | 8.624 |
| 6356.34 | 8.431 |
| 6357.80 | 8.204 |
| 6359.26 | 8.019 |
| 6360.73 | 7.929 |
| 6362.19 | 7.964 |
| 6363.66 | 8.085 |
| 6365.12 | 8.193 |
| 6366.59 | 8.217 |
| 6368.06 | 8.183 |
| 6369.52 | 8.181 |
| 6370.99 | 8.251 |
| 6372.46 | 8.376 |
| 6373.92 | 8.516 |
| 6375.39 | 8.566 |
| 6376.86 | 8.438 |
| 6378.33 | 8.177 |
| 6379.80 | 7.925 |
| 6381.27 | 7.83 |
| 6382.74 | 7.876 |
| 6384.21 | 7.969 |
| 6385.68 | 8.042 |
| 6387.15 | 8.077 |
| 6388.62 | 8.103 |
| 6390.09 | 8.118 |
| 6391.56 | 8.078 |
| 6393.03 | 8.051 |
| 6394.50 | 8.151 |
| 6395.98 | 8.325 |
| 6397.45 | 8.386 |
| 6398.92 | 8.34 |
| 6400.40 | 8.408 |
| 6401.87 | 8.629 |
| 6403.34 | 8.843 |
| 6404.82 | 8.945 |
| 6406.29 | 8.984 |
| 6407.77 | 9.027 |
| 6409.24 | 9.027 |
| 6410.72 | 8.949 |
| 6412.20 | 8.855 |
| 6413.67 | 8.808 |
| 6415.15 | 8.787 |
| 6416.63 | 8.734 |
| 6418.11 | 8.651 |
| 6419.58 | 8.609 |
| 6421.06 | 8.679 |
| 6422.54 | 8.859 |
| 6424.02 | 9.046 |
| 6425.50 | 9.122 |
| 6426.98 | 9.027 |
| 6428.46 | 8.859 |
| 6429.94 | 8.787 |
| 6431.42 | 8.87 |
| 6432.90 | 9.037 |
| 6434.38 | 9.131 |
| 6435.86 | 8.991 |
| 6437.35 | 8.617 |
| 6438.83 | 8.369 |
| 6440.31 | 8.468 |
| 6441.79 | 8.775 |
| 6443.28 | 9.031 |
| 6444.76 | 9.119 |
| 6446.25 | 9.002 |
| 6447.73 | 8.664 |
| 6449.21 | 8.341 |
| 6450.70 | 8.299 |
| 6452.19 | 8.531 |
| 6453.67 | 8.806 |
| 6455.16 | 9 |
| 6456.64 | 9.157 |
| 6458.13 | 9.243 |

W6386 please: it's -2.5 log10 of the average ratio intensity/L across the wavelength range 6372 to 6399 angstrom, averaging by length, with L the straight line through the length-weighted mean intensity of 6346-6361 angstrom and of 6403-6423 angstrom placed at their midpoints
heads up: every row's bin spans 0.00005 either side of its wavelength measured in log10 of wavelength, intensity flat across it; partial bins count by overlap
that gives 0.068 mag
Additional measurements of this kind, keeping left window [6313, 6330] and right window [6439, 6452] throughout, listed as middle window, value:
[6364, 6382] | 0.04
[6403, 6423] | -0.03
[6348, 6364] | 0.01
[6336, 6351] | -0.02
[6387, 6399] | 0.05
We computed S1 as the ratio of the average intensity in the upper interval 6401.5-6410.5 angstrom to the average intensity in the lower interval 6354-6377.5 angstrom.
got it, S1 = 1.1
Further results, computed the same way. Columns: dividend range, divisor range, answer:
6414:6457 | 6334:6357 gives 1.03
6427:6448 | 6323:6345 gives 1.04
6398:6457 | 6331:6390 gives 1.06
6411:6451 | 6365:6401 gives 1.08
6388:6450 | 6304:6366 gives 1.04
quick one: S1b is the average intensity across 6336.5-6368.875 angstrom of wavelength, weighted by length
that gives 8.44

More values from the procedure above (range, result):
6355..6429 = 8.44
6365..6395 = 8.16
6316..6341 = 8.46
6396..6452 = 8.78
